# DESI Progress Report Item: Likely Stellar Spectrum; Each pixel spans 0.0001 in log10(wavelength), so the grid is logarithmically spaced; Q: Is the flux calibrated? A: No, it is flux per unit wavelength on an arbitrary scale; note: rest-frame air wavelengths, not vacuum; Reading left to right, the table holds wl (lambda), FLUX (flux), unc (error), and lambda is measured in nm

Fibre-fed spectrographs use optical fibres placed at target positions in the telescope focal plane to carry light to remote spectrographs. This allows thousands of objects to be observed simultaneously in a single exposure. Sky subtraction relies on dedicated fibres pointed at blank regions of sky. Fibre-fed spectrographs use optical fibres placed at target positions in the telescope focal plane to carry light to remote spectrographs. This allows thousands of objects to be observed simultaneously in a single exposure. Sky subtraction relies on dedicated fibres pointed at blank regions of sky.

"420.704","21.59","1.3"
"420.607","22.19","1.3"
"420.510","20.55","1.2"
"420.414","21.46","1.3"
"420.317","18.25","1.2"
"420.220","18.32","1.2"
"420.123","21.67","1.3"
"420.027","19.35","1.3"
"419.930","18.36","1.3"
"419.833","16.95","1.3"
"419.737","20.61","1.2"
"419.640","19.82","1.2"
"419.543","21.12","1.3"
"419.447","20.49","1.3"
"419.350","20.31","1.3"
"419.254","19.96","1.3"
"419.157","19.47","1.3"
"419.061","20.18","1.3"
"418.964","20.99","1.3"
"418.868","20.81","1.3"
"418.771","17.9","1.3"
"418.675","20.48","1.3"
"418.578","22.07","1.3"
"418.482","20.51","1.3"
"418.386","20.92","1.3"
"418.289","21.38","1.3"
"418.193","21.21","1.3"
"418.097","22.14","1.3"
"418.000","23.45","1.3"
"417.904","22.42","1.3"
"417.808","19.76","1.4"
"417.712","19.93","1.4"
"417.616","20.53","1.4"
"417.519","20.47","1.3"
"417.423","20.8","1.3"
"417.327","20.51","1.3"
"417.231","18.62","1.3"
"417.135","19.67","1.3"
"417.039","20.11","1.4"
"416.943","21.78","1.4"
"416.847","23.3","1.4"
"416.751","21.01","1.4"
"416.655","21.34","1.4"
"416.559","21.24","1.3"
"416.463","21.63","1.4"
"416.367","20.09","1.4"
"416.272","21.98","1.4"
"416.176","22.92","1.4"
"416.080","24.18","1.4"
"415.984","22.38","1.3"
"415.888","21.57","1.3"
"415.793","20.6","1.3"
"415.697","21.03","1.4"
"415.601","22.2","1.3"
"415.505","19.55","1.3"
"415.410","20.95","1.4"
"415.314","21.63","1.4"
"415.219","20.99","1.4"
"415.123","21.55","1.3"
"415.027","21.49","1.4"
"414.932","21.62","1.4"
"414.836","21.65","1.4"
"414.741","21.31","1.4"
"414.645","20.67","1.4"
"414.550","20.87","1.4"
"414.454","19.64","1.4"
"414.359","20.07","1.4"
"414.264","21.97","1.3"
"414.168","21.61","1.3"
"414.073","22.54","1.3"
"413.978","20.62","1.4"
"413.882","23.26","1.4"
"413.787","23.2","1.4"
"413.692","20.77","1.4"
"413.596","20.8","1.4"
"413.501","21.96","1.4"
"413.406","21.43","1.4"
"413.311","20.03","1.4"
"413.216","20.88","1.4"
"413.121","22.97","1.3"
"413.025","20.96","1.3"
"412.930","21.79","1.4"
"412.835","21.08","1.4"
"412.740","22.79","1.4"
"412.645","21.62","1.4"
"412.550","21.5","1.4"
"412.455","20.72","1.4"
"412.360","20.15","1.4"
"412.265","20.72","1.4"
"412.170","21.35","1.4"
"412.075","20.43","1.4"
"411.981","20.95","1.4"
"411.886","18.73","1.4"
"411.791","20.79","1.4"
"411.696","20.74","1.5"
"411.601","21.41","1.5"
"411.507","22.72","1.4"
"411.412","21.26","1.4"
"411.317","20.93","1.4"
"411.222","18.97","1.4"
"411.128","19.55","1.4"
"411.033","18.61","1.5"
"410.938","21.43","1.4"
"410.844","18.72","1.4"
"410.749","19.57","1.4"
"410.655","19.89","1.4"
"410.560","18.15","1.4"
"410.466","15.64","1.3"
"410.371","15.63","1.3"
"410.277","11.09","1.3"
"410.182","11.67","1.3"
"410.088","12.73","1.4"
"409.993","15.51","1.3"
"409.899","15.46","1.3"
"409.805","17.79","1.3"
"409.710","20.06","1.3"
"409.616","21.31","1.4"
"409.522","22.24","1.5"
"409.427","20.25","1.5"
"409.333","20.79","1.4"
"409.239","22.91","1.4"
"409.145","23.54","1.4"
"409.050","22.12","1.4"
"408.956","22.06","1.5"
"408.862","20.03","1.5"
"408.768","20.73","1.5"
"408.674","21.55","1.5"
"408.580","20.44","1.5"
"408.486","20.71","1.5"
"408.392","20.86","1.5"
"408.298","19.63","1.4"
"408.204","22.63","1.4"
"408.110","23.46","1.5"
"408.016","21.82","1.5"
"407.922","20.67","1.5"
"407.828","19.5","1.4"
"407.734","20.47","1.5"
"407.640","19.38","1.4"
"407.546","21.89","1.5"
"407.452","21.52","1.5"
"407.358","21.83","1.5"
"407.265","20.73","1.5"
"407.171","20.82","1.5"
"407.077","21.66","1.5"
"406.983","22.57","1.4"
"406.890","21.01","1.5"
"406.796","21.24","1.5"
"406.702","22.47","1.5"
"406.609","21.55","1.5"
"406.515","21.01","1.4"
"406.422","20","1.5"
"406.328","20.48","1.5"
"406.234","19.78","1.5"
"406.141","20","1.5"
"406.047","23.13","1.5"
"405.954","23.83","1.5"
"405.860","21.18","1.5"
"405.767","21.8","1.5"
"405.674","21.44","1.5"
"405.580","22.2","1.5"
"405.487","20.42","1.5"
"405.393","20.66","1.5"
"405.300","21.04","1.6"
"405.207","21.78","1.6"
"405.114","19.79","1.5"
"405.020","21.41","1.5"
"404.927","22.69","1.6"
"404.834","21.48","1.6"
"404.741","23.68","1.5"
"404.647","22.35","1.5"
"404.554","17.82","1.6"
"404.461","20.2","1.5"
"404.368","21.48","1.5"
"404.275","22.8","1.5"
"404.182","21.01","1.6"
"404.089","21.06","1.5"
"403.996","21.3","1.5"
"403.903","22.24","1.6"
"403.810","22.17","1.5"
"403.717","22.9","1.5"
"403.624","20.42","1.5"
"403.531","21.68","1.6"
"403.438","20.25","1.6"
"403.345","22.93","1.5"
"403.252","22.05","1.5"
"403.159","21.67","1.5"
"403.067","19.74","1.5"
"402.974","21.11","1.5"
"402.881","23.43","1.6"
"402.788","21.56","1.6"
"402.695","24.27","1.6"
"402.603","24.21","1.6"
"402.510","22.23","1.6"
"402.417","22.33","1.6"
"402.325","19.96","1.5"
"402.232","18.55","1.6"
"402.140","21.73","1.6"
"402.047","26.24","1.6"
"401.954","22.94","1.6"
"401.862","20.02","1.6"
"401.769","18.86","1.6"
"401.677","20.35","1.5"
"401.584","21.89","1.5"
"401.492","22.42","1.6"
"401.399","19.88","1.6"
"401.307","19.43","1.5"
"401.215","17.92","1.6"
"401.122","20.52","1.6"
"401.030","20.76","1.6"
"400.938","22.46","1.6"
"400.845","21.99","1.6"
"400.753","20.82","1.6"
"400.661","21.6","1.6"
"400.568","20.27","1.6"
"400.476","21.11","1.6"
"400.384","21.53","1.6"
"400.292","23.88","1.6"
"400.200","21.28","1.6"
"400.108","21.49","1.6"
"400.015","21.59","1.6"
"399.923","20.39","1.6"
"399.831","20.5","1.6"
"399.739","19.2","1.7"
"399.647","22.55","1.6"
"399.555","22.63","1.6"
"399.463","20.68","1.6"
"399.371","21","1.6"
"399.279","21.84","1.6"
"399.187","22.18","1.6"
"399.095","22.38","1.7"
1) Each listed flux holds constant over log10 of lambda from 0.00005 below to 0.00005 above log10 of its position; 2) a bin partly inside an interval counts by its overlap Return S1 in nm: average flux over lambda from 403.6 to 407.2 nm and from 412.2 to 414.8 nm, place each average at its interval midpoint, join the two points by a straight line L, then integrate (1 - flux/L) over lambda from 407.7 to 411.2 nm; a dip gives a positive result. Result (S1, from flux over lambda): 0.32 nm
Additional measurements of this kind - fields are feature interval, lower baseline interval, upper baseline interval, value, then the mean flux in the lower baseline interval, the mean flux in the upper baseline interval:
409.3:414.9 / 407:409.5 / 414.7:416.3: 0.368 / 21.2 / 21.6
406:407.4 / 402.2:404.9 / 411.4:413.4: 0.016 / 21.6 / 21.1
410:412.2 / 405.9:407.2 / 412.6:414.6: 0.285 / 21.4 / 21.5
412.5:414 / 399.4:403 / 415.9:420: -0.047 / 21.4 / 20.8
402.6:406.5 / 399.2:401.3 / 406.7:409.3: -0.048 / 21.2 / 21.3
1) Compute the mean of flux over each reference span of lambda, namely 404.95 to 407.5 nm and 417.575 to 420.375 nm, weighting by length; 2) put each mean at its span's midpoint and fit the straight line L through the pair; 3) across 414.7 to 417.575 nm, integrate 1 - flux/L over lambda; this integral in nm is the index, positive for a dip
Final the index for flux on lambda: -0.10 nm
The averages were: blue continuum 21.3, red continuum 20.3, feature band 21.3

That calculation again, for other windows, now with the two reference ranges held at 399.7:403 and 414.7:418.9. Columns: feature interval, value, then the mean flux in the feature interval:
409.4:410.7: 0.27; 16.9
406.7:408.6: 0.01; 21.2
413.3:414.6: -0.01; 21.4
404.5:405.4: 0.00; 21.3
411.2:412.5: 0.03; 20.7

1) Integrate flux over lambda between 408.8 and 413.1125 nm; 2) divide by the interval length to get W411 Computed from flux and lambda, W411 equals 19.7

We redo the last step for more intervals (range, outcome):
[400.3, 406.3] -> 21.4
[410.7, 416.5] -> 21.2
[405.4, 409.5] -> 21.3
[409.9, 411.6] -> 17.8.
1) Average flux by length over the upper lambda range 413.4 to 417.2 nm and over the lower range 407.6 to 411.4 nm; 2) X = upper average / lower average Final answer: 1.1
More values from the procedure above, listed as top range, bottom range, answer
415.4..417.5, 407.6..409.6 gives 1.00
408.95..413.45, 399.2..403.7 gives 0.93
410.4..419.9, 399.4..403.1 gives 0.98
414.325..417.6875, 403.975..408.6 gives 0.99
